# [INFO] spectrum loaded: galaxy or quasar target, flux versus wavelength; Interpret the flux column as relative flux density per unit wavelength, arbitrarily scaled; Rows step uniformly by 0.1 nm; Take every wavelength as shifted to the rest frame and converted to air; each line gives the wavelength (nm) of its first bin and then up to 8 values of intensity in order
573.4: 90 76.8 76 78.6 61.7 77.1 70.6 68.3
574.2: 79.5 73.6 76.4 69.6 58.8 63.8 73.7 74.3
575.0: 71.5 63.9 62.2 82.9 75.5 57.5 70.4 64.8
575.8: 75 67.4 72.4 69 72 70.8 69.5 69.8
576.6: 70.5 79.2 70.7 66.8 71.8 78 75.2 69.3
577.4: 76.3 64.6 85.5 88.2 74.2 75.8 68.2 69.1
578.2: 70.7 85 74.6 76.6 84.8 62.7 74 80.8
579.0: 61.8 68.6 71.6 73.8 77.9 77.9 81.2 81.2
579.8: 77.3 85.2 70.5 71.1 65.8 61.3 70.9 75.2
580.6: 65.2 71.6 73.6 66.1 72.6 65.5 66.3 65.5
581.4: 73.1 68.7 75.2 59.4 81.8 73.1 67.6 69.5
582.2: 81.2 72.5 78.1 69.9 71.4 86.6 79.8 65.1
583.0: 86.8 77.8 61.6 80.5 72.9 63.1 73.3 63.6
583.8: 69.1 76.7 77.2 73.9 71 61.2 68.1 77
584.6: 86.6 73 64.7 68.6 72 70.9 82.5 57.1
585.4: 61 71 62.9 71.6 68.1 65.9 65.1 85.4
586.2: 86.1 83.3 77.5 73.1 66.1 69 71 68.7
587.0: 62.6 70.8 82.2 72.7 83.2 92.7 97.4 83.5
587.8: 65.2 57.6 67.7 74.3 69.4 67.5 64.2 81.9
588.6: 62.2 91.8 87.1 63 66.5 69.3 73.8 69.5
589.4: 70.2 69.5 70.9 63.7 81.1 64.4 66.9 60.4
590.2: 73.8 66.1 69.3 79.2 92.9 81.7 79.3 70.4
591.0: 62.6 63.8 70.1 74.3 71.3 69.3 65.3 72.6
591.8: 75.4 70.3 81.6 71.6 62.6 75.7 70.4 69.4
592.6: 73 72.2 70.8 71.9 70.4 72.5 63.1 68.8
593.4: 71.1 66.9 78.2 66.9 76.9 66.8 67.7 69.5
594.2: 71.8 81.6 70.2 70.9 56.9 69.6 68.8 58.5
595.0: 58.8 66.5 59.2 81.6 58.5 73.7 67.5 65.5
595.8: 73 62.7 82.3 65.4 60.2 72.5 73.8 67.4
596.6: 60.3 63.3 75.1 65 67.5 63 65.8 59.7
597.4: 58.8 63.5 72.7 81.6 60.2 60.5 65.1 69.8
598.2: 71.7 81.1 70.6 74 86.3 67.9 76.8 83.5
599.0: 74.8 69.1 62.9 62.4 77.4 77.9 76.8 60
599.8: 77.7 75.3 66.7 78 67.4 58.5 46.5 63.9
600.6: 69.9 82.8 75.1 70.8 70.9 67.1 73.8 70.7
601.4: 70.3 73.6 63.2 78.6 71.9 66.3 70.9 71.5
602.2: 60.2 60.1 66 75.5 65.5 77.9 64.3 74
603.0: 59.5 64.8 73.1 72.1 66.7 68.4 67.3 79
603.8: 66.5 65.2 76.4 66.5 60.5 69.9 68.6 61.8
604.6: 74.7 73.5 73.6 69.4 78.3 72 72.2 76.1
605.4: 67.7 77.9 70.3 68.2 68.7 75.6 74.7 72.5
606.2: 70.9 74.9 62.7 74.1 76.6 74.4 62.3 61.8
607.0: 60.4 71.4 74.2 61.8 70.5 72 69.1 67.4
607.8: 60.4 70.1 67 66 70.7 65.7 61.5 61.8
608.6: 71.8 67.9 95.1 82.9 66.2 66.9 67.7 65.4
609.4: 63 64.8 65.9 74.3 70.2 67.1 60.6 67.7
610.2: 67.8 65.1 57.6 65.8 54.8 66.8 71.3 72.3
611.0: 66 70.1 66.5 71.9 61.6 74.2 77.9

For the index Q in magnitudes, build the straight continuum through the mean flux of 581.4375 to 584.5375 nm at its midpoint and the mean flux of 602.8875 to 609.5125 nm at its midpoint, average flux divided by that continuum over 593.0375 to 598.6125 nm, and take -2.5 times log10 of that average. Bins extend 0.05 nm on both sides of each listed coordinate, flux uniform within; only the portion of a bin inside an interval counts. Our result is 0.04 mag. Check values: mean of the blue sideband 72.7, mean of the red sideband 69.6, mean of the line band 68.5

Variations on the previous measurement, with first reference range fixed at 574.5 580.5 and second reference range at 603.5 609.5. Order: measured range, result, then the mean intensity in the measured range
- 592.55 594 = 0.01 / 70.6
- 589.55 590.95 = -0.02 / 72.9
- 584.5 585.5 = 0.01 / 71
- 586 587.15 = -0.03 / 73.6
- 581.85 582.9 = -0.04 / 74.5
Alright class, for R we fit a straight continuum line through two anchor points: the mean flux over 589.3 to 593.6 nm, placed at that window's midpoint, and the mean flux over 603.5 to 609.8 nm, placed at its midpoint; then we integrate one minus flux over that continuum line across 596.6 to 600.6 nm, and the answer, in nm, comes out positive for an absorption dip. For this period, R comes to 0.081 nm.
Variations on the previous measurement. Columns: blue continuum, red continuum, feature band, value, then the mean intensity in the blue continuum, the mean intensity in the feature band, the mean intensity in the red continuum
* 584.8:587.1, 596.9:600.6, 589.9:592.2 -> -0.054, 70.8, 71.8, 69.3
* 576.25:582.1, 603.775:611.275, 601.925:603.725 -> 0.027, 72.7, 68.5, 69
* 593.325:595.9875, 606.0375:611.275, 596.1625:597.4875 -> 0.058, 68.6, 65.6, 68.1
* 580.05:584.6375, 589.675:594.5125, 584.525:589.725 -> -0.072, 71.8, 72.6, 71.4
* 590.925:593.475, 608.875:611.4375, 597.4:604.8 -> -0.139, 70.4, 69.9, 66.8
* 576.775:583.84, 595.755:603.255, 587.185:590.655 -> -0.097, 73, 73.4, 69.4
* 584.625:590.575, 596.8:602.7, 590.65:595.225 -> 0.068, 72.1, 70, 69.7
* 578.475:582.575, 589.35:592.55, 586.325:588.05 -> -0.061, 72.3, 74.3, 71.4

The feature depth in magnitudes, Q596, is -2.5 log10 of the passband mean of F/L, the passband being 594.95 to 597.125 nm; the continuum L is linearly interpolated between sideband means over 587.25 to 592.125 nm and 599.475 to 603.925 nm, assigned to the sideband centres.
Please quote 0.056 mag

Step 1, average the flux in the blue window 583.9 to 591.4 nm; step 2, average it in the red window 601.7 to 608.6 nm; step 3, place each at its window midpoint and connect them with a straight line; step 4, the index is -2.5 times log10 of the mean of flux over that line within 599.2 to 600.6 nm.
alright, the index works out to 0.031 mag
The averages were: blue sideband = 72.4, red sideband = 69.3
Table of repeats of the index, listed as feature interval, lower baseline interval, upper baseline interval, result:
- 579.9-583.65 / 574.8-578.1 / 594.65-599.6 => -0.010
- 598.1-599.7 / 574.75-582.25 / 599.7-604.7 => -0.063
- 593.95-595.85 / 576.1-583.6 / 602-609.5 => 0.048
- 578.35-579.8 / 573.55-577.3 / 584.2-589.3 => -0.050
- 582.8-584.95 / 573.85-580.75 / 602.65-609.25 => -0.004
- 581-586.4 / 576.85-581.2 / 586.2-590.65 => 0.017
